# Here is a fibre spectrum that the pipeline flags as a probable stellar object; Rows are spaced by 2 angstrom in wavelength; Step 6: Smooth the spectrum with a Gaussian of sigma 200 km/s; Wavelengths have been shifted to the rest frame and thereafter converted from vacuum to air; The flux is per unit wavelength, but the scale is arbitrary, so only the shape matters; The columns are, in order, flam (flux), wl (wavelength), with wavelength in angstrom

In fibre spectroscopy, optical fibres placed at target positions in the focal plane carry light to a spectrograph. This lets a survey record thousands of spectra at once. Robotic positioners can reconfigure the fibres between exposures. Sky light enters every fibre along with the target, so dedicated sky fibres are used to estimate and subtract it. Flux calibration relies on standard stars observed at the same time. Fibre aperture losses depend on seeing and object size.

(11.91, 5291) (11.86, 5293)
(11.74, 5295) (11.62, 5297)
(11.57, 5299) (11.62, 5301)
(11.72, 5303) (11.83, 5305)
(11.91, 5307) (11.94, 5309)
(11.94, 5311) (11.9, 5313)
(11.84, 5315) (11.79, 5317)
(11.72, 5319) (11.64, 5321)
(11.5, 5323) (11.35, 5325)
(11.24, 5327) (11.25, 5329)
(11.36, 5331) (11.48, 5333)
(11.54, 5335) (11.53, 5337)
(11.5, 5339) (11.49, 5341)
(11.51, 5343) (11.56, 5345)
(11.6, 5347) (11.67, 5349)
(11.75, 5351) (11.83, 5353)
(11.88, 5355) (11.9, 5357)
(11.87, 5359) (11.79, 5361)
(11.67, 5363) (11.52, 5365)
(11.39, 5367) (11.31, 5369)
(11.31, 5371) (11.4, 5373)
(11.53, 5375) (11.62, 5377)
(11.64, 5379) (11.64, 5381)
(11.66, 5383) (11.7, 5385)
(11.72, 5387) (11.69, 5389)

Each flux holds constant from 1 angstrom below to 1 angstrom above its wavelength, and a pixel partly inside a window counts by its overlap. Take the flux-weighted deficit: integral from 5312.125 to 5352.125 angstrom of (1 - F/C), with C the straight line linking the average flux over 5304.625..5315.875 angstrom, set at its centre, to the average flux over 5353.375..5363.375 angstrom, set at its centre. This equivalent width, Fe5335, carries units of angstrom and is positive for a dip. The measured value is 1.0 angstrom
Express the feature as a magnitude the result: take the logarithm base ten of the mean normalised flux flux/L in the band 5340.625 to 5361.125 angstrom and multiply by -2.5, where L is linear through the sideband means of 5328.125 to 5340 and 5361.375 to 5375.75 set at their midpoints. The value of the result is -0.025 mag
